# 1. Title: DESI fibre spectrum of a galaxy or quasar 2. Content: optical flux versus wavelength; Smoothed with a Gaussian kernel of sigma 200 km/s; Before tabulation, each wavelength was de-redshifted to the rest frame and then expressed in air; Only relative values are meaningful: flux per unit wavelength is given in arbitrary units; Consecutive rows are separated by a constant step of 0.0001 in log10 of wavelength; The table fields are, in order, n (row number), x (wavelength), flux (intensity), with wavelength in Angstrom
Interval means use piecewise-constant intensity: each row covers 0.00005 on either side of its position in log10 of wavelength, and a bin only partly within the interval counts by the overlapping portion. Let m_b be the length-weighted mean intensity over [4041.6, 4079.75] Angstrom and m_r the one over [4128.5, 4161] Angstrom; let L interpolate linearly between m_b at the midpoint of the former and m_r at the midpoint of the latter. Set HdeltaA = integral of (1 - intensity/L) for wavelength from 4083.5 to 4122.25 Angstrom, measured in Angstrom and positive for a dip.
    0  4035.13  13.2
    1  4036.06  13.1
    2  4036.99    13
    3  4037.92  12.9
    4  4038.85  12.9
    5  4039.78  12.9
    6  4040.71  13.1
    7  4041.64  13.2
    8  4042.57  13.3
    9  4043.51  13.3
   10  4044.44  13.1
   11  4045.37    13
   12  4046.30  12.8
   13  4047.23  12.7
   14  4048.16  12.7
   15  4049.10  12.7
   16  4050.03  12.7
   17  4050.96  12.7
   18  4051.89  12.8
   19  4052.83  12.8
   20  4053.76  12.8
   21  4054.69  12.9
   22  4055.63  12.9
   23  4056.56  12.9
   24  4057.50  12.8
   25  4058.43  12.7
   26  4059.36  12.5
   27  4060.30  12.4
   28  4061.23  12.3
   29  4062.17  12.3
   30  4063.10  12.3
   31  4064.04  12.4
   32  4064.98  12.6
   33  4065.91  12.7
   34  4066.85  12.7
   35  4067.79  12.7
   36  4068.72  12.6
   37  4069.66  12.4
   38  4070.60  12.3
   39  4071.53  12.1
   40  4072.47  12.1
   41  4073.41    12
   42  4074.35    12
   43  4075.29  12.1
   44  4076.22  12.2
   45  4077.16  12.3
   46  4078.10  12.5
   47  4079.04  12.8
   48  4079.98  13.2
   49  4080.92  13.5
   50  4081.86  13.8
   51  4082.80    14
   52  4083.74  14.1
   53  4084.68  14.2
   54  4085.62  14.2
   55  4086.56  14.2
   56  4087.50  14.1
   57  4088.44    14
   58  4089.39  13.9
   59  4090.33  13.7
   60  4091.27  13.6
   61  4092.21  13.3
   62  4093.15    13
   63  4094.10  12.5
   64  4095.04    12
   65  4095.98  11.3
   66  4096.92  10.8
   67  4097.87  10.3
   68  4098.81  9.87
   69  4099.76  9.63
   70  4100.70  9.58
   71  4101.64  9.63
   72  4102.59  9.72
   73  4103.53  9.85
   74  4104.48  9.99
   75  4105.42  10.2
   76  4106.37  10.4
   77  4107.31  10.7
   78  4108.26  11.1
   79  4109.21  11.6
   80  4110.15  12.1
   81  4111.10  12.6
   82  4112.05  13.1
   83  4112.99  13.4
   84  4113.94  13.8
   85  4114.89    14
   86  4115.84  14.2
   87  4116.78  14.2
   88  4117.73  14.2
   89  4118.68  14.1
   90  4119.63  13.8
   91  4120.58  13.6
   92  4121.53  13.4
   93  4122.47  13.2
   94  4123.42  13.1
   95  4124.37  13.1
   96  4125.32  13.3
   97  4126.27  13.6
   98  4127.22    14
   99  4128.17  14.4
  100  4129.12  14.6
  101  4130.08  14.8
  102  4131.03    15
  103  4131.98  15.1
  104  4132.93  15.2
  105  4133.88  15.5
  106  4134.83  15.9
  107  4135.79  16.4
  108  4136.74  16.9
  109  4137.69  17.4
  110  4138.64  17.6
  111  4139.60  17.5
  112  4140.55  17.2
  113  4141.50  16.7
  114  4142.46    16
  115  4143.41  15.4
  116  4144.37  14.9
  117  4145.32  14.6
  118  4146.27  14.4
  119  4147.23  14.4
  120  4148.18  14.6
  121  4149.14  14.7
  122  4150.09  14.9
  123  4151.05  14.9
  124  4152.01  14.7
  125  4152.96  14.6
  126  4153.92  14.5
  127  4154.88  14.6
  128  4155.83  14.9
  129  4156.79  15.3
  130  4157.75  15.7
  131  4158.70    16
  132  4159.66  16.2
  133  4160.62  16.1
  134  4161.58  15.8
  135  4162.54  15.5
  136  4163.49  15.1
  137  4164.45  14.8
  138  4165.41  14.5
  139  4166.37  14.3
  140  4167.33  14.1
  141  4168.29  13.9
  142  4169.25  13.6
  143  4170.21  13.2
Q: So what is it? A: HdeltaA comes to 4.6 Angstrom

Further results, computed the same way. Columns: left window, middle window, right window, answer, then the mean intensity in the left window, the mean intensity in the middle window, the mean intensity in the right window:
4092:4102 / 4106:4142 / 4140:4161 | -2.83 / 11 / 14.2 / 15.2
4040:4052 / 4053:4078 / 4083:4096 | 1.38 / 12.9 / 12.5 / 13.5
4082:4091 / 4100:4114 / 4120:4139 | 3.22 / 14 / 11.1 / 14.8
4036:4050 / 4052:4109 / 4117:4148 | 6.22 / 13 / 12.3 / 15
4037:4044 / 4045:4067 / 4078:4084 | 0.90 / 13.1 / 12.7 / 13.4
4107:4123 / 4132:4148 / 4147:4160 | -1.79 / 13.1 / 16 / 15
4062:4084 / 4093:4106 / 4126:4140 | 3.17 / 12.6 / 10.5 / 15.6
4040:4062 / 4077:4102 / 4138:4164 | 2.18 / 12.8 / 12.6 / 15.5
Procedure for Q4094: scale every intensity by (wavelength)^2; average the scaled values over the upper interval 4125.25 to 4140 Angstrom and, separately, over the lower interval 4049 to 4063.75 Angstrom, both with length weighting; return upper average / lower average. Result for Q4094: 1.3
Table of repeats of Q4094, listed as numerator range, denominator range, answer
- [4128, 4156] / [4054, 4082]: 1.27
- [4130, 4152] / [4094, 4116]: 1.41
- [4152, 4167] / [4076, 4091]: 1.16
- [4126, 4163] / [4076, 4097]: 1.20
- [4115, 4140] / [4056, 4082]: 1.21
